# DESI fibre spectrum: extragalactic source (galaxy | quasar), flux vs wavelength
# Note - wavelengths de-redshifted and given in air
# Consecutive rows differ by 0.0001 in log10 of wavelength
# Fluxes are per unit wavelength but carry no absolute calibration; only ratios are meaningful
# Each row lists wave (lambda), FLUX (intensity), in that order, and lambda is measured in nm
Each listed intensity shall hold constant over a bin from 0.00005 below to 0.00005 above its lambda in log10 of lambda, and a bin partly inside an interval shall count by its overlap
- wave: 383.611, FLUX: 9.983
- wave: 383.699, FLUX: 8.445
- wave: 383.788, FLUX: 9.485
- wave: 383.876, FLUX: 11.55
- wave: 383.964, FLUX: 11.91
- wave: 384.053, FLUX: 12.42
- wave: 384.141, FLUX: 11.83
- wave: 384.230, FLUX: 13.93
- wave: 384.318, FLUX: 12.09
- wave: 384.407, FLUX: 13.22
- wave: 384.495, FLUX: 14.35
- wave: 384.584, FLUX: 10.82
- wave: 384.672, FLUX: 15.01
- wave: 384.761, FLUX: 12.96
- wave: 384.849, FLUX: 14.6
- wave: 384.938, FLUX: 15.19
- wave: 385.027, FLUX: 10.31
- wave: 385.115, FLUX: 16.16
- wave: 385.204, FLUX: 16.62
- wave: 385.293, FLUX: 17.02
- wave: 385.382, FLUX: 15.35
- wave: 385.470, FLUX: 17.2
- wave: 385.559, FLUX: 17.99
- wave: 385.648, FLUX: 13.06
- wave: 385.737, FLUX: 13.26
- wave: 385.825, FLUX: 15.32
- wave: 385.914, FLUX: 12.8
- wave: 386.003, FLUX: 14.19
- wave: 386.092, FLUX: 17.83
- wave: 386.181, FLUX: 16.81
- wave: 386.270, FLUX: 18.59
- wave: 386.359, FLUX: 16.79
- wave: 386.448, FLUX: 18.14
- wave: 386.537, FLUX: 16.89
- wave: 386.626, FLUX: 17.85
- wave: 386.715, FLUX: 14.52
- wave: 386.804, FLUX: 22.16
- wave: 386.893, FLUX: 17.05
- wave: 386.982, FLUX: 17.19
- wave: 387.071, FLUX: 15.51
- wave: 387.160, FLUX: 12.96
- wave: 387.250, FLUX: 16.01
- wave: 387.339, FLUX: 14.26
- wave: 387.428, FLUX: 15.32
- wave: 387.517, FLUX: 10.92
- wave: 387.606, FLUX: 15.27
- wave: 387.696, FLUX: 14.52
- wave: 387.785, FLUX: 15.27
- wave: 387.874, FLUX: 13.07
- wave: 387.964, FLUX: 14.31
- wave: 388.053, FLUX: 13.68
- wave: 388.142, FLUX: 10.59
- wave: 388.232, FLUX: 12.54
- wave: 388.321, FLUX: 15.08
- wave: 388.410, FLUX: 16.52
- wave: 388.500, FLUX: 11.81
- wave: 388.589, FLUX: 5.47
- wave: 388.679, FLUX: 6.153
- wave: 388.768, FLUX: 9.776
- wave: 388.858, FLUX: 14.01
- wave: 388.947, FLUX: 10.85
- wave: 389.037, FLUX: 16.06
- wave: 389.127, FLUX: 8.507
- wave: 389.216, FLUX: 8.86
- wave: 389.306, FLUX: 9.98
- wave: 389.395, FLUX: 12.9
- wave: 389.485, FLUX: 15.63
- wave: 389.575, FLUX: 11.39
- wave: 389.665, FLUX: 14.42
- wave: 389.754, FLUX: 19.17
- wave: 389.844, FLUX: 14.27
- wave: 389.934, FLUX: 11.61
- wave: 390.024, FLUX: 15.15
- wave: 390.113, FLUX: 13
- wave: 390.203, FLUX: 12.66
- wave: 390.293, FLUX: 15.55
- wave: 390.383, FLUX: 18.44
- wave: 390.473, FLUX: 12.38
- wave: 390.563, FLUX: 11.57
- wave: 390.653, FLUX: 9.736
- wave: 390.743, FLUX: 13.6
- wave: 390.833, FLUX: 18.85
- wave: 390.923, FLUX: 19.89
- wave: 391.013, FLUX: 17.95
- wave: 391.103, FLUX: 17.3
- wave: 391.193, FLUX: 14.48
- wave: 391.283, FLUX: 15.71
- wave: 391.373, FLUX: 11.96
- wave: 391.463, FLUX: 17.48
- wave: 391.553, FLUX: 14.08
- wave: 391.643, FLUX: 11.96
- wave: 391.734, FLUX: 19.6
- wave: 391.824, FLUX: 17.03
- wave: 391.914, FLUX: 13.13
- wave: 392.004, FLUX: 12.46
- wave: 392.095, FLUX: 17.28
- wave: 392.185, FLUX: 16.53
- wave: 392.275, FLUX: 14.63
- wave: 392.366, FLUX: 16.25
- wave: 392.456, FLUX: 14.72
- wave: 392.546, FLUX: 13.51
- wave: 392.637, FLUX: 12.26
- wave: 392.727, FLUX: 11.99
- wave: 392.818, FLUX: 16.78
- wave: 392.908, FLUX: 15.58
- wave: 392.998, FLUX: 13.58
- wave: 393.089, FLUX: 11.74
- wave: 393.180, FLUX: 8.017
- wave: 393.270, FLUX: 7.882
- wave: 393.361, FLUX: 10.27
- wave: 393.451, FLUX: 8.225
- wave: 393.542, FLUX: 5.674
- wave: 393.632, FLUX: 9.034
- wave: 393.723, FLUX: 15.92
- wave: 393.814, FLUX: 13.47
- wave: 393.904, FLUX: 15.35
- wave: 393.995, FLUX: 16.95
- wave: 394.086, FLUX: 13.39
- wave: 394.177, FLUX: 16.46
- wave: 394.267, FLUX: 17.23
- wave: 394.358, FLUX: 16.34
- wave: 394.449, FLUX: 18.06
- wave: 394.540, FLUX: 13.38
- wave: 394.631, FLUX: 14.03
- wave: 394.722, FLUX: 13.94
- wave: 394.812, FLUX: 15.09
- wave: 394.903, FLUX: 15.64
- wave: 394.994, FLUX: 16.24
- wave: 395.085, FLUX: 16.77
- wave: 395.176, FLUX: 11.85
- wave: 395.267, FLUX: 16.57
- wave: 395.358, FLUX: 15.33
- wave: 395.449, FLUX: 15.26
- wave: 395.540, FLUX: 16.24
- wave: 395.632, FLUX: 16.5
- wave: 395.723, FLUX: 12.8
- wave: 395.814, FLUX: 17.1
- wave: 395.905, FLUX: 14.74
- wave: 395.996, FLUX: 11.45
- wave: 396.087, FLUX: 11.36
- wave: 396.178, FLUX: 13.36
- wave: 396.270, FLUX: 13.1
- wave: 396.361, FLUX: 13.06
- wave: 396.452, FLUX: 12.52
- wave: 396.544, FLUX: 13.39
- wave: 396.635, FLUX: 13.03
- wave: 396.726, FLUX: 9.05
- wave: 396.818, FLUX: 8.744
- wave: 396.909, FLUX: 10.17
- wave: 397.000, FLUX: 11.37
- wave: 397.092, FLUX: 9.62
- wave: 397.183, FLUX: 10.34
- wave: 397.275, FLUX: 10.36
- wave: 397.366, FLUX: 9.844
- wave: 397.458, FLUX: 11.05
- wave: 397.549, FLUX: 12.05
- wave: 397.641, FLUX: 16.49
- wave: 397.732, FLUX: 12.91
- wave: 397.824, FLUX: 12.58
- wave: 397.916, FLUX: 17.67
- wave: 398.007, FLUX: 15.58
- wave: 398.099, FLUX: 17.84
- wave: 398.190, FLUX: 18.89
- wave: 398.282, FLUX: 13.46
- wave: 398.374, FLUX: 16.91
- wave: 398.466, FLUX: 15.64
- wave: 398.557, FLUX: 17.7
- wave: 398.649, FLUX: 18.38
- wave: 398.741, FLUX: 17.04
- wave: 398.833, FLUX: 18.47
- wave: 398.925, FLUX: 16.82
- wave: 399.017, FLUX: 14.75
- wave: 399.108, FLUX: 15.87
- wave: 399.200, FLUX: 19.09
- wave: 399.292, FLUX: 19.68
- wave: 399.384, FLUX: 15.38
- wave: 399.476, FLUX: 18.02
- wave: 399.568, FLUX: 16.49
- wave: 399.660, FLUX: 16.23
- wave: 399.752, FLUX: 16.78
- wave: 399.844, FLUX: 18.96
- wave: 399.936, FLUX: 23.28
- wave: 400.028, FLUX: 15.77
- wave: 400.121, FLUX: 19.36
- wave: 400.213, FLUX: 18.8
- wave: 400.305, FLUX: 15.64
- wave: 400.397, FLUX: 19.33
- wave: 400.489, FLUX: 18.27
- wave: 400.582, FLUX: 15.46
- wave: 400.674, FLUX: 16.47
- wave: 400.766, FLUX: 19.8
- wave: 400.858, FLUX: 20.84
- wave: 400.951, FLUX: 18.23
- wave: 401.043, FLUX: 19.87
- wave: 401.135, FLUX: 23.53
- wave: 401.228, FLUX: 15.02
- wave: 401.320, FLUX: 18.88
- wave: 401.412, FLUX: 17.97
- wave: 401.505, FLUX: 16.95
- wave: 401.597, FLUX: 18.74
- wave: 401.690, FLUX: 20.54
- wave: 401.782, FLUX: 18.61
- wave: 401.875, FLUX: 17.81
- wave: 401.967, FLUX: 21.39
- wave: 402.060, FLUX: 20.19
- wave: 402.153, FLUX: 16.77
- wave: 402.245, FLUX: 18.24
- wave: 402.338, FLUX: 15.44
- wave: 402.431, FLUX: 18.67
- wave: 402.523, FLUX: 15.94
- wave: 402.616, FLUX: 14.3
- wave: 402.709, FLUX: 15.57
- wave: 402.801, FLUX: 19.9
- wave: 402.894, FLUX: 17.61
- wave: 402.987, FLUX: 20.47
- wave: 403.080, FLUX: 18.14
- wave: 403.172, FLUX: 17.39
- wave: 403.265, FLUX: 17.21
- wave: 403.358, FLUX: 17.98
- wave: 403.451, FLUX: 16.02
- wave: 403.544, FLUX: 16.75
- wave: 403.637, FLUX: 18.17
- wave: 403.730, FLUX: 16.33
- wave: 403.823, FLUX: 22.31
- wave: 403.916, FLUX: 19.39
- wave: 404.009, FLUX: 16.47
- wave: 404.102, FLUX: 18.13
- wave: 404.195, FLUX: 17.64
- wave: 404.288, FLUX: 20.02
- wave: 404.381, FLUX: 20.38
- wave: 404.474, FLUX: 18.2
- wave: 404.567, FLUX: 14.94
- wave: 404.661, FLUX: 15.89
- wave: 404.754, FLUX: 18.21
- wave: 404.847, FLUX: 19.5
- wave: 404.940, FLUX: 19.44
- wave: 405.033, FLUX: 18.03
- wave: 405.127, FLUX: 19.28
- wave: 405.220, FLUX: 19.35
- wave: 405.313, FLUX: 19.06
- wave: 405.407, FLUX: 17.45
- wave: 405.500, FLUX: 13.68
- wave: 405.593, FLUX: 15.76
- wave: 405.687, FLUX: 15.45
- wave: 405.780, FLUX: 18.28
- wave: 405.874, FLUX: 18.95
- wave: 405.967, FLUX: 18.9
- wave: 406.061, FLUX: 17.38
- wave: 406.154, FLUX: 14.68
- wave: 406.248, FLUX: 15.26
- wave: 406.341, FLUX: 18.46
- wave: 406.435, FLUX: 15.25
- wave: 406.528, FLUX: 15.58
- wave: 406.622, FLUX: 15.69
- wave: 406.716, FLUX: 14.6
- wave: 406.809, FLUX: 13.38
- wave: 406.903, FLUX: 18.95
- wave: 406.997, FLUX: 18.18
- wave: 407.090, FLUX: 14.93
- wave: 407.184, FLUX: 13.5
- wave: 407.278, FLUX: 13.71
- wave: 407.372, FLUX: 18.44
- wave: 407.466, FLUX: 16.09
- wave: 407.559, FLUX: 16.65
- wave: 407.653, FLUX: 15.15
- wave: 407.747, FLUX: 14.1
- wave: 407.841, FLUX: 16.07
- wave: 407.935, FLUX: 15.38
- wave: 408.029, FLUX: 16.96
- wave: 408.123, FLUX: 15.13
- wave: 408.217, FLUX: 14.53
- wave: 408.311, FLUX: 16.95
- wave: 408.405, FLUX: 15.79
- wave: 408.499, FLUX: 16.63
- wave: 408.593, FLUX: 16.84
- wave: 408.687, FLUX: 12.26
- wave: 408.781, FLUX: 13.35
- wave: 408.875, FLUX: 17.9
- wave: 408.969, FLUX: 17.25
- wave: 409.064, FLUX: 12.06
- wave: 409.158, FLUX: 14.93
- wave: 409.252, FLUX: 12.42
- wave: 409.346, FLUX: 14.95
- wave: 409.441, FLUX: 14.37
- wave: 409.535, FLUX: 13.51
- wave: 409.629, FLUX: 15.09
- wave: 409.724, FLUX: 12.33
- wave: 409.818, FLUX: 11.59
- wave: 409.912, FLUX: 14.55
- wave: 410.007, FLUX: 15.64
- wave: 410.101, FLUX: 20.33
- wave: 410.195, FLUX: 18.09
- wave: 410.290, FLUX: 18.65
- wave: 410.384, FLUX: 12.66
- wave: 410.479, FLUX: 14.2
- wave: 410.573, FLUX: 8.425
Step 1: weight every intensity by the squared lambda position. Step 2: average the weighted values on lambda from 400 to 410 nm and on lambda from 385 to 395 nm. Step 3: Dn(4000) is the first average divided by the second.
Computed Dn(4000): 1.28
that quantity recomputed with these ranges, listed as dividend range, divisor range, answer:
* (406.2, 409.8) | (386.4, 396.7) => 1.18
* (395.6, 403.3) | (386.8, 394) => 1.24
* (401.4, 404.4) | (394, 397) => 1.33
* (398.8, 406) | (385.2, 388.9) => 1.32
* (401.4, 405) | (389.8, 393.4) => 1.34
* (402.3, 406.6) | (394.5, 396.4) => 1.27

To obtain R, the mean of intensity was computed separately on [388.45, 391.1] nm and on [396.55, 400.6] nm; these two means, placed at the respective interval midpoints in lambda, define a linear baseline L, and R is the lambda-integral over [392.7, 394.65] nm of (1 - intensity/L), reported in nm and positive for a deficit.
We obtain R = 0.14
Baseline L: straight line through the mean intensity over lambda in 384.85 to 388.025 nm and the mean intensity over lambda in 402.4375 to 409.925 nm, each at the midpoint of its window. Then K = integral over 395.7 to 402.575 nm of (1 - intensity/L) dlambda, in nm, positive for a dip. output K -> 0.05 nm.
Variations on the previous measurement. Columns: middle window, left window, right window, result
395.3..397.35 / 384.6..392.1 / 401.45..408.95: 0.40 nm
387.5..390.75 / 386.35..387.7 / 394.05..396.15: 0.60 nm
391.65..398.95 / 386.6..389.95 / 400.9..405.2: 0.81 nm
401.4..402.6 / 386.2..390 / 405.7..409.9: -0.25 nm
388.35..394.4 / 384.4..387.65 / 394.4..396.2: 0.59 nm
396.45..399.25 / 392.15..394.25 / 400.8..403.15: 0.31 nm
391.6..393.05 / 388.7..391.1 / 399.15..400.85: -0.01 nm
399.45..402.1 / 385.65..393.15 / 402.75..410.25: -0.45 nm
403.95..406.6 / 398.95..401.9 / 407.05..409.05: -0.16 nm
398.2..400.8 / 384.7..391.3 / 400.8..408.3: -0.15 nm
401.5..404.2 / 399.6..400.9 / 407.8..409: -0.09 nm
